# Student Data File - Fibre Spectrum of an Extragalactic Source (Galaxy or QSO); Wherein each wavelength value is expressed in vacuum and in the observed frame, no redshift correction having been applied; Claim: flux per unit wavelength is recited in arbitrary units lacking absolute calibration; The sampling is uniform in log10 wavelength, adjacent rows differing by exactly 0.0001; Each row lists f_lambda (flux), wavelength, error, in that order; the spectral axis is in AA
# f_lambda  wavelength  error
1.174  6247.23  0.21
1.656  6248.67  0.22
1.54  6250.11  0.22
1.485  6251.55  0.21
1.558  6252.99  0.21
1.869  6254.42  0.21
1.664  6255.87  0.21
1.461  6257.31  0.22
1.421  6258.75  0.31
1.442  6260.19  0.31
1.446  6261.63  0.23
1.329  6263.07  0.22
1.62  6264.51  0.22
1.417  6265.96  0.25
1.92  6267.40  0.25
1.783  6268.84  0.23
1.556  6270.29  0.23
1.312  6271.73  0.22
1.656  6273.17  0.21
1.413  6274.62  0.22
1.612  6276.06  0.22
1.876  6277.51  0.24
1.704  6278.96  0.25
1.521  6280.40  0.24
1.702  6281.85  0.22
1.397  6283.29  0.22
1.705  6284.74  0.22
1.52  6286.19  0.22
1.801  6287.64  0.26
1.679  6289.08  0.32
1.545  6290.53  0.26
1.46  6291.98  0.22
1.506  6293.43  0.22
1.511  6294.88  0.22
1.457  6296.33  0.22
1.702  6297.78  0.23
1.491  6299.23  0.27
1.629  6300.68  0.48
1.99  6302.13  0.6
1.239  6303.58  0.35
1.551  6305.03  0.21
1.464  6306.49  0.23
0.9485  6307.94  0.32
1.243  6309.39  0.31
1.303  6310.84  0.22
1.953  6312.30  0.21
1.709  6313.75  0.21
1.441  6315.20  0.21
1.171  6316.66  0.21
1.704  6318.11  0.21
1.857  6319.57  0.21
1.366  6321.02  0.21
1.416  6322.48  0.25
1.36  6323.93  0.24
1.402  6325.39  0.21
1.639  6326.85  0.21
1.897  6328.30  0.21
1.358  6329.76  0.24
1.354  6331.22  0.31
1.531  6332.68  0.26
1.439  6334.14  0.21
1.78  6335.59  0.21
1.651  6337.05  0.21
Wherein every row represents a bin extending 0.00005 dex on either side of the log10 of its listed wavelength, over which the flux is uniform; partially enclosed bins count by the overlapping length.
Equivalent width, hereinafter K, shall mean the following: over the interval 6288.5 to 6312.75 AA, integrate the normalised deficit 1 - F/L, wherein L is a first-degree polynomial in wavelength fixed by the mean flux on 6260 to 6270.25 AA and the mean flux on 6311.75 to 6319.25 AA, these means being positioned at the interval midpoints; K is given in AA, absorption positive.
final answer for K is 1.3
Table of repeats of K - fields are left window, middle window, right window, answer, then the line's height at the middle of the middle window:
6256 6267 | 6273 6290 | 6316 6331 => -1.6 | 1.49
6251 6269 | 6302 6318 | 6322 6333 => 0.7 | 1.51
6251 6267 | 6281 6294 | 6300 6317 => -0.8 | 1.5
